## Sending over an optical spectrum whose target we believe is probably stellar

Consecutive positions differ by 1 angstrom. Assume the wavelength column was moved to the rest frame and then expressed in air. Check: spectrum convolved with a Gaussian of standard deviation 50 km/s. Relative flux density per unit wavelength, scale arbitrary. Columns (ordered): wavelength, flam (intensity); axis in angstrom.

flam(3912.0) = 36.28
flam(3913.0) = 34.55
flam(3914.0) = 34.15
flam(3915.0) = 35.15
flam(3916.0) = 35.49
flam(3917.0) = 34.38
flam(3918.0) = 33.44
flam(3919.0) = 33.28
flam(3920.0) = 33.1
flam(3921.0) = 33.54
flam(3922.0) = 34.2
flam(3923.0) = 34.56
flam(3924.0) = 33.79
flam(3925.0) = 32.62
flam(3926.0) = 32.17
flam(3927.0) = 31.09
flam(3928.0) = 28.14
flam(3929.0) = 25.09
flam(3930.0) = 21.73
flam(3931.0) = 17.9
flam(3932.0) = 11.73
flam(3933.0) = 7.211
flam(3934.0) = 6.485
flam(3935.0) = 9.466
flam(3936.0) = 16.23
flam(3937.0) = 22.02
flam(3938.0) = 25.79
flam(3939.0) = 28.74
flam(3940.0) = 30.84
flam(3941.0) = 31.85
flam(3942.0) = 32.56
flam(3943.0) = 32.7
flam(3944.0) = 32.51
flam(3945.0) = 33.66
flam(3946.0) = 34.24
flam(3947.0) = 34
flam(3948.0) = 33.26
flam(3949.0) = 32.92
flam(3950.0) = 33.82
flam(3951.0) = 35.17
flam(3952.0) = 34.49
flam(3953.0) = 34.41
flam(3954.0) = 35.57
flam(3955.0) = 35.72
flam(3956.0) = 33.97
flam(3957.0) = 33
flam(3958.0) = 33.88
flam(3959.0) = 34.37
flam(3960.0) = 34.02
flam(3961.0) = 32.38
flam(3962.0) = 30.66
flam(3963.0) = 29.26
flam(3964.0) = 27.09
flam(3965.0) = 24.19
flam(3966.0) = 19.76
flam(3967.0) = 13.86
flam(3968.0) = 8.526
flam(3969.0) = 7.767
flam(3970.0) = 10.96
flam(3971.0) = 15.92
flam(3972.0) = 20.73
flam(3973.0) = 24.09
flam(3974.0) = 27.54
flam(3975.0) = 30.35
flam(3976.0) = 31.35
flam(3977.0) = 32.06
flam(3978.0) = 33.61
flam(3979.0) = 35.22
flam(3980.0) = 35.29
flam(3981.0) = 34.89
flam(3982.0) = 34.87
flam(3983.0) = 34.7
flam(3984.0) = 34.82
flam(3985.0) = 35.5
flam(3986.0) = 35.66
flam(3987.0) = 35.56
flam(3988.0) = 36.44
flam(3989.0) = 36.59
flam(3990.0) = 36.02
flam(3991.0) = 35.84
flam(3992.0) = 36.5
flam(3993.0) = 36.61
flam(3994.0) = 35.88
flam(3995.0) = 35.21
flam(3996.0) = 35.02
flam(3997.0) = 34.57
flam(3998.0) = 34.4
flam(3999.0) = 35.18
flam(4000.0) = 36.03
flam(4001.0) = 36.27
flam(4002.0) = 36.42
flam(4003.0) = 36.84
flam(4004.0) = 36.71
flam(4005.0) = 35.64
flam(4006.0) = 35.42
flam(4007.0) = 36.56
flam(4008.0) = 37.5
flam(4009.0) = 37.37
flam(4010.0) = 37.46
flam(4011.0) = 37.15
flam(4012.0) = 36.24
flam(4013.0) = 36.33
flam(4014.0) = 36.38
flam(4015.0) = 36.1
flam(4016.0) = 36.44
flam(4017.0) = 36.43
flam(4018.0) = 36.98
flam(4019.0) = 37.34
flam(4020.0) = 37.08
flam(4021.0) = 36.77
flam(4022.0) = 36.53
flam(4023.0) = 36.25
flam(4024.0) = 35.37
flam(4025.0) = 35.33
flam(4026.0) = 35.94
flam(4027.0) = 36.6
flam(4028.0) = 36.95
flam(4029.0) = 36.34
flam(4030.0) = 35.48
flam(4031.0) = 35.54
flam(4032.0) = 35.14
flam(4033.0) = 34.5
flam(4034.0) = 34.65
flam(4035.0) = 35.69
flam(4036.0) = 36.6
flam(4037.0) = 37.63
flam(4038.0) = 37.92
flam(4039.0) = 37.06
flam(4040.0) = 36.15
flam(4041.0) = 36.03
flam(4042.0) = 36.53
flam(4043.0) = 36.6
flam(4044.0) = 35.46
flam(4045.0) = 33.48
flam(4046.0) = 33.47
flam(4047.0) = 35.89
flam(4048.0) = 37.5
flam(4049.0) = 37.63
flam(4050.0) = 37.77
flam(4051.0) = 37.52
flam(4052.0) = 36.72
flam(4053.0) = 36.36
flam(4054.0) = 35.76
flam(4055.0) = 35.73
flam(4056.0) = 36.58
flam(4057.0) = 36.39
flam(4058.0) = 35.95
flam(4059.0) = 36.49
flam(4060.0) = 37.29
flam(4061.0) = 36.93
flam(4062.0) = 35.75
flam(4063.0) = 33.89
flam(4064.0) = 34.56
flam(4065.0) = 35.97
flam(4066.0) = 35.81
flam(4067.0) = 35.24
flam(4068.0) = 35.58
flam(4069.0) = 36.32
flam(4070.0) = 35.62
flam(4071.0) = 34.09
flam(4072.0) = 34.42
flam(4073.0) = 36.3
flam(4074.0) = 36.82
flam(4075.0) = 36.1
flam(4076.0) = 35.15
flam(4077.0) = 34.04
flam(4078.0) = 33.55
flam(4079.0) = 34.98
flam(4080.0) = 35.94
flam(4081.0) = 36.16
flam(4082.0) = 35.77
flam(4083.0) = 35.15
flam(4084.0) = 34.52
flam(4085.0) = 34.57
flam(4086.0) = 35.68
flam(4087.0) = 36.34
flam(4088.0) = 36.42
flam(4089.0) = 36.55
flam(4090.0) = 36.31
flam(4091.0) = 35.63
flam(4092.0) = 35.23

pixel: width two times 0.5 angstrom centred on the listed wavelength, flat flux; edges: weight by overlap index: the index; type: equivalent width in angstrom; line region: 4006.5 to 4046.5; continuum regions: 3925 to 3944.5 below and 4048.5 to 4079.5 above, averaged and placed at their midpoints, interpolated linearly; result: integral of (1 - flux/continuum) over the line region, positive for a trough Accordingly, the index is -4.9 angstrom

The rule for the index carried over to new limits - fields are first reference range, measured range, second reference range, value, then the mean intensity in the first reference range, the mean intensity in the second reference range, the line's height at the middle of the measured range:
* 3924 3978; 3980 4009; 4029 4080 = -5.0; 26.7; 35.9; 30.6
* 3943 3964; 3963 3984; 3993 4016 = 5.5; 33.4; 36.1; 34.5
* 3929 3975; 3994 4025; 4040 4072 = -4.7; 26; 35.9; 31.5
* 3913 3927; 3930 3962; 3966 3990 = 2.6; 33.8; 28.1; 31.2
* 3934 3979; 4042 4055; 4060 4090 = -0.9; 27.8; 35.5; 33.8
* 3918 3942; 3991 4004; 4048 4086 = -2.2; 25.6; 35.8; 30.6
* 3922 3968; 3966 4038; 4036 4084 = -3.2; 28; 35.9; 31.9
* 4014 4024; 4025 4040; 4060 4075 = 0.1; 36.6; 35.6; 36.3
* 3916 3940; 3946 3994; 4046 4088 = -2.9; 25.8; 35.8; 28.8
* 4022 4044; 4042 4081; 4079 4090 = 0.1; 36.1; 35.7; 35.9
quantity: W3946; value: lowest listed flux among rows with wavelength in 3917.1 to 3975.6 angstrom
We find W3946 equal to 6.485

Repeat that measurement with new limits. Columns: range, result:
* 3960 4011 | 7.767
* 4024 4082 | 33.47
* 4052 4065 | 33.89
